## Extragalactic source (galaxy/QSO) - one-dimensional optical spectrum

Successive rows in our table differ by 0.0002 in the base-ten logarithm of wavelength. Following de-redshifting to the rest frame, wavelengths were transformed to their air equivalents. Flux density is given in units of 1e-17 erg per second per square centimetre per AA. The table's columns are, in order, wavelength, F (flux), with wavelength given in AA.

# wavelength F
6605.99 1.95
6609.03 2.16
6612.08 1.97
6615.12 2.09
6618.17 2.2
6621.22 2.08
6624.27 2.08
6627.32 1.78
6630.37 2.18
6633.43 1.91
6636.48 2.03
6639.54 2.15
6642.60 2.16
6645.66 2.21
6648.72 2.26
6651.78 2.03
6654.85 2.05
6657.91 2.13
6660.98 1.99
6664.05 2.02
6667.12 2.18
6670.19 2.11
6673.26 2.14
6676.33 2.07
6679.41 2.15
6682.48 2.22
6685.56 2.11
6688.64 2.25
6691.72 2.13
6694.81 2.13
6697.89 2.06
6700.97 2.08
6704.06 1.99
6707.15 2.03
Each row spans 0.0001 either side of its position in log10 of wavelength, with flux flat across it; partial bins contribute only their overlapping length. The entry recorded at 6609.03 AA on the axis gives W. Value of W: 2.16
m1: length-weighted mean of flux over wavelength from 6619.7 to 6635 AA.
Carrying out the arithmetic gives 2.01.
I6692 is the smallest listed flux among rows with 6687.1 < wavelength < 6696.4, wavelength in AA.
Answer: 2.13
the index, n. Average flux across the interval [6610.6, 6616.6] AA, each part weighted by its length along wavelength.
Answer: 2.03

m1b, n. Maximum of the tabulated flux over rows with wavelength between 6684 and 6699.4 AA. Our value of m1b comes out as 2.25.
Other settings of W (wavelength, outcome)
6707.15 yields 2.03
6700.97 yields 2.08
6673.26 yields 2.14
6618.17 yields 2.2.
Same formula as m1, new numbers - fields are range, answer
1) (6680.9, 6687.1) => 2.17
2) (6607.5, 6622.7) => 2.1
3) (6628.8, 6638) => 2.04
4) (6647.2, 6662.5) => 2.09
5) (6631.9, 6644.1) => 2.06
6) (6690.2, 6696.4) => 2.13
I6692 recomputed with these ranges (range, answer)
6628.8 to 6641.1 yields 1.91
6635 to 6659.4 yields 2.03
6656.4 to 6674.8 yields 1.99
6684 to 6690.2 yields 2.11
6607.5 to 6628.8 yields 1.78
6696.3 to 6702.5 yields 2.06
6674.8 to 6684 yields 2.07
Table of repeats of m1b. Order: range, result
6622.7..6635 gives 2.18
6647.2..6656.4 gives 2.26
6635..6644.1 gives 2.16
